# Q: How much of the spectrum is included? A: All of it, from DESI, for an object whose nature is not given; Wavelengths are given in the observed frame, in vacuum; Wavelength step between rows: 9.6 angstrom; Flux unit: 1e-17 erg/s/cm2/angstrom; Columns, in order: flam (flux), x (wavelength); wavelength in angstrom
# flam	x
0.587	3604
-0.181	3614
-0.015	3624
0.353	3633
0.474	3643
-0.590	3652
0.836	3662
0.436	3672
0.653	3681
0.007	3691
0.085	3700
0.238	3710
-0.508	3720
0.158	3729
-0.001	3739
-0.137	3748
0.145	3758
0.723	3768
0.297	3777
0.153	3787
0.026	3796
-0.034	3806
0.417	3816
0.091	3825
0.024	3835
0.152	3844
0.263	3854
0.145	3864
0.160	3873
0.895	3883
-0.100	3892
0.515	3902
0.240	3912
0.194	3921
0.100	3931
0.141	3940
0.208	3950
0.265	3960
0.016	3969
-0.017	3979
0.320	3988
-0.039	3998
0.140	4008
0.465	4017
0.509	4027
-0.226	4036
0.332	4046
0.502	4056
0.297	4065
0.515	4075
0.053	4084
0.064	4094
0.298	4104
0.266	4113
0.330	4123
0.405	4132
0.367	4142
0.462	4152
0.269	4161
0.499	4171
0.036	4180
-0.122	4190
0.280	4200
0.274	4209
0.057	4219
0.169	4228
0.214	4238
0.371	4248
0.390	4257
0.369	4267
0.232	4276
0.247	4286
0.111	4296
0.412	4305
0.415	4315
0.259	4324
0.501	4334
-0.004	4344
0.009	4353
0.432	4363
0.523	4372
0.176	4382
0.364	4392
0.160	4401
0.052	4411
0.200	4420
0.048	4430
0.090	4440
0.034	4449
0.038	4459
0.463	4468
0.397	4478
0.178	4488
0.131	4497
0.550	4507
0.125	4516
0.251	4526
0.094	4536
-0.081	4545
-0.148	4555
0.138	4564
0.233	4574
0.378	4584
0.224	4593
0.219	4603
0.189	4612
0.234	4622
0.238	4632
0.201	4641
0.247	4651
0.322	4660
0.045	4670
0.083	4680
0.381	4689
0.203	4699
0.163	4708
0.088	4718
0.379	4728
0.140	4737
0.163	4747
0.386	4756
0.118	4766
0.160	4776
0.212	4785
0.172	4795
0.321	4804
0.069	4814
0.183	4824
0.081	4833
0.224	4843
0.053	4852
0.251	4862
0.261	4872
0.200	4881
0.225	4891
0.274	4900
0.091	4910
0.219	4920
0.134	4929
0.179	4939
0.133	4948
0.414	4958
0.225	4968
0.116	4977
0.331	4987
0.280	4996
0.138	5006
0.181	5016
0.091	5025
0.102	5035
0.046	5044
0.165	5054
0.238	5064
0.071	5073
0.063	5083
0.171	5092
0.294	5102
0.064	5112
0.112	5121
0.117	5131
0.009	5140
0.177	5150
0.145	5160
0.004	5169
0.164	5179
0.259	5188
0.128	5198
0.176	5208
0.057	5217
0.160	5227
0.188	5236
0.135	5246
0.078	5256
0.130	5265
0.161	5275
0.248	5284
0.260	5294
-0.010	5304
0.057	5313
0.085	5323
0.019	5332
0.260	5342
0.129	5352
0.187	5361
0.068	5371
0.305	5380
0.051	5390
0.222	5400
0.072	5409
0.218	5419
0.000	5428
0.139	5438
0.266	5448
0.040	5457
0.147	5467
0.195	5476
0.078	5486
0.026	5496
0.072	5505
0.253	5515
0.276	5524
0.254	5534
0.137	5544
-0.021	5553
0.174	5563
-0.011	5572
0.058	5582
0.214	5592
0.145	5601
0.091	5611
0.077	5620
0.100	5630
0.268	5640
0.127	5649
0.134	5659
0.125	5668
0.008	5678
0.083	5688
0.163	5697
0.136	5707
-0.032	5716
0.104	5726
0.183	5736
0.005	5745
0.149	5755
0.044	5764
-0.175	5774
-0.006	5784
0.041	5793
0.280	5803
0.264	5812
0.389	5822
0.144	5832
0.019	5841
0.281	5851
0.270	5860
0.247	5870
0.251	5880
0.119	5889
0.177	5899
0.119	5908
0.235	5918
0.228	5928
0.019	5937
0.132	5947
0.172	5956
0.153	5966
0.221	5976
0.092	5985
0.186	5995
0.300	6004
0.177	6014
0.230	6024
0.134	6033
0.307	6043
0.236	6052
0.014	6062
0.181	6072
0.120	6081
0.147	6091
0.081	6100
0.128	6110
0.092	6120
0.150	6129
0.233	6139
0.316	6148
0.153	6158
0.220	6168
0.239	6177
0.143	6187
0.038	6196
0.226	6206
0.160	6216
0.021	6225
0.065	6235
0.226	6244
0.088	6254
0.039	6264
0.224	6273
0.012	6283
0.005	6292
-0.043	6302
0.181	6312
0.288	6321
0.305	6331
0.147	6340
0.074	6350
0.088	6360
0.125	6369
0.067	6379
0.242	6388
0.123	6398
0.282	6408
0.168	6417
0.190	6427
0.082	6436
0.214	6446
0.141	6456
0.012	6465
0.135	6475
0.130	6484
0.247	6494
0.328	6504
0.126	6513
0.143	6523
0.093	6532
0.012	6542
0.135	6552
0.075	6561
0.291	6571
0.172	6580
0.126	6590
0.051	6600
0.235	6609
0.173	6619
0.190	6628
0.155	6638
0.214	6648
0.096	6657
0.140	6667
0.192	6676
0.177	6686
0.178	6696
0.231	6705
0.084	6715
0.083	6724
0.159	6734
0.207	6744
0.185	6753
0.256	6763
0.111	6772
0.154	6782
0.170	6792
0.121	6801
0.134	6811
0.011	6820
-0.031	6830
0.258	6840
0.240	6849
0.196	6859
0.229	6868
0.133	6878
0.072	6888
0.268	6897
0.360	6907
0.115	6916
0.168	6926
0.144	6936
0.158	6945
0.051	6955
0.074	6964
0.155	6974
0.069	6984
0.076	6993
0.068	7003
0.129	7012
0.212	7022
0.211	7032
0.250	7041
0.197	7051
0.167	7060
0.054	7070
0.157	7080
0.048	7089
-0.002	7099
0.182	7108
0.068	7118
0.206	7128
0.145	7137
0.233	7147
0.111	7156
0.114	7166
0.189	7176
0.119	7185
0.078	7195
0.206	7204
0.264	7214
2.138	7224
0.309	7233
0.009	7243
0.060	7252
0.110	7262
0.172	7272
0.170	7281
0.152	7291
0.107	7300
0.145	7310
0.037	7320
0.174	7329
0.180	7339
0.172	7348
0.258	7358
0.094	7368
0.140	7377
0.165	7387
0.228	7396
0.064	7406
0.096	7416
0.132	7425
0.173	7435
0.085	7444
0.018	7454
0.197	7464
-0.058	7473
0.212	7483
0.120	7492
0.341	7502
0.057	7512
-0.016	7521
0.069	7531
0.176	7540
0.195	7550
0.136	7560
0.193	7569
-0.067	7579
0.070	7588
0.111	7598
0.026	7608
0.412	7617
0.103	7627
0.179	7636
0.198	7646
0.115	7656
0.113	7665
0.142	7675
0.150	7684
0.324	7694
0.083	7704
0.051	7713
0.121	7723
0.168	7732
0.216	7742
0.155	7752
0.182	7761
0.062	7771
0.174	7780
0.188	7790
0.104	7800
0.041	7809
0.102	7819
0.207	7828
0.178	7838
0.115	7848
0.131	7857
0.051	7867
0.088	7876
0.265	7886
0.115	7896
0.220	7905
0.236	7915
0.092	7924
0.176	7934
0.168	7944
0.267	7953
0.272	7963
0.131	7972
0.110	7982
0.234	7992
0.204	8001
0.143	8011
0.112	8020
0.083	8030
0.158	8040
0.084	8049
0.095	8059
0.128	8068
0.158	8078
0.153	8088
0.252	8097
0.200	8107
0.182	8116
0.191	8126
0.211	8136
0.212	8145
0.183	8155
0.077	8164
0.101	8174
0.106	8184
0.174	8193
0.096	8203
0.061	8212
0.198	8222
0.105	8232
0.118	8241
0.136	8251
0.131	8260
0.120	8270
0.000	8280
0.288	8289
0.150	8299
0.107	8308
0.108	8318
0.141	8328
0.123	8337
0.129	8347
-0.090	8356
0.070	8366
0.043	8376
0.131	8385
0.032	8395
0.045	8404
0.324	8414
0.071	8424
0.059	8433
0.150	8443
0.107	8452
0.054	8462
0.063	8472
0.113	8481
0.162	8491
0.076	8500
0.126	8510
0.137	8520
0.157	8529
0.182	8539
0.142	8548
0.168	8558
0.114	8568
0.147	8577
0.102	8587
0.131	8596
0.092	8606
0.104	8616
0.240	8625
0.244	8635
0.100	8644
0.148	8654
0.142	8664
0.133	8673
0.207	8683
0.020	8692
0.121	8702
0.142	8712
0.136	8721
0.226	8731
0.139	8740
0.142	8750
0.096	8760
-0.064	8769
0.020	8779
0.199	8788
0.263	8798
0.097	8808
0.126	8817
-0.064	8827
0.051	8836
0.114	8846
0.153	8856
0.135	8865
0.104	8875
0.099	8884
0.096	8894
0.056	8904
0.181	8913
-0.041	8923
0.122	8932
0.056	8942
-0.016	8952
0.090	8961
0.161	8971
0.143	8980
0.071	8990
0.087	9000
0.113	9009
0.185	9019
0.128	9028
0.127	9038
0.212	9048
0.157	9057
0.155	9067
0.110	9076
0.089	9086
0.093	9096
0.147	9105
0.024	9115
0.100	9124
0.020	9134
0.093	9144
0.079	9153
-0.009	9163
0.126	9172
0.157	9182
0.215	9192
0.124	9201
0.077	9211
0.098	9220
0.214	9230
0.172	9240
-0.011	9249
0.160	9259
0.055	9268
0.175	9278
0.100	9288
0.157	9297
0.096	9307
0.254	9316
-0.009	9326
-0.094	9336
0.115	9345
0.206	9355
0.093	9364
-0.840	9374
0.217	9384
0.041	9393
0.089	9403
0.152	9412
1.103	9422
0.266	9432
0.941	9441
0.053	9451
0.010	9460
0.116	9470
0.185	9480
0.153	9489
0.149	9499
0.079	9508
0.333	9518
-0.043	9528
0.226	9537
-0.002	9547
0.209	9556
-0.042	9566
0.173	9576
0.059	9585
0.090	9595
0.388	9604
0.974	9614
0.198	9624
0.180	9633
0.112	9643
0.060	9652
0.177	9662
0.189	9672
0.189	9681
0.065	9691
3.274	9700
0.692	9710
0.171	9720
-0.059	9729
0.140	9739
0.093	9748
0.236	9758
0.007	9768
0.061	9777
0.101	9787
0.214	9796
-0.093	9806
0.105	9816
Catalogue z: 0.937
